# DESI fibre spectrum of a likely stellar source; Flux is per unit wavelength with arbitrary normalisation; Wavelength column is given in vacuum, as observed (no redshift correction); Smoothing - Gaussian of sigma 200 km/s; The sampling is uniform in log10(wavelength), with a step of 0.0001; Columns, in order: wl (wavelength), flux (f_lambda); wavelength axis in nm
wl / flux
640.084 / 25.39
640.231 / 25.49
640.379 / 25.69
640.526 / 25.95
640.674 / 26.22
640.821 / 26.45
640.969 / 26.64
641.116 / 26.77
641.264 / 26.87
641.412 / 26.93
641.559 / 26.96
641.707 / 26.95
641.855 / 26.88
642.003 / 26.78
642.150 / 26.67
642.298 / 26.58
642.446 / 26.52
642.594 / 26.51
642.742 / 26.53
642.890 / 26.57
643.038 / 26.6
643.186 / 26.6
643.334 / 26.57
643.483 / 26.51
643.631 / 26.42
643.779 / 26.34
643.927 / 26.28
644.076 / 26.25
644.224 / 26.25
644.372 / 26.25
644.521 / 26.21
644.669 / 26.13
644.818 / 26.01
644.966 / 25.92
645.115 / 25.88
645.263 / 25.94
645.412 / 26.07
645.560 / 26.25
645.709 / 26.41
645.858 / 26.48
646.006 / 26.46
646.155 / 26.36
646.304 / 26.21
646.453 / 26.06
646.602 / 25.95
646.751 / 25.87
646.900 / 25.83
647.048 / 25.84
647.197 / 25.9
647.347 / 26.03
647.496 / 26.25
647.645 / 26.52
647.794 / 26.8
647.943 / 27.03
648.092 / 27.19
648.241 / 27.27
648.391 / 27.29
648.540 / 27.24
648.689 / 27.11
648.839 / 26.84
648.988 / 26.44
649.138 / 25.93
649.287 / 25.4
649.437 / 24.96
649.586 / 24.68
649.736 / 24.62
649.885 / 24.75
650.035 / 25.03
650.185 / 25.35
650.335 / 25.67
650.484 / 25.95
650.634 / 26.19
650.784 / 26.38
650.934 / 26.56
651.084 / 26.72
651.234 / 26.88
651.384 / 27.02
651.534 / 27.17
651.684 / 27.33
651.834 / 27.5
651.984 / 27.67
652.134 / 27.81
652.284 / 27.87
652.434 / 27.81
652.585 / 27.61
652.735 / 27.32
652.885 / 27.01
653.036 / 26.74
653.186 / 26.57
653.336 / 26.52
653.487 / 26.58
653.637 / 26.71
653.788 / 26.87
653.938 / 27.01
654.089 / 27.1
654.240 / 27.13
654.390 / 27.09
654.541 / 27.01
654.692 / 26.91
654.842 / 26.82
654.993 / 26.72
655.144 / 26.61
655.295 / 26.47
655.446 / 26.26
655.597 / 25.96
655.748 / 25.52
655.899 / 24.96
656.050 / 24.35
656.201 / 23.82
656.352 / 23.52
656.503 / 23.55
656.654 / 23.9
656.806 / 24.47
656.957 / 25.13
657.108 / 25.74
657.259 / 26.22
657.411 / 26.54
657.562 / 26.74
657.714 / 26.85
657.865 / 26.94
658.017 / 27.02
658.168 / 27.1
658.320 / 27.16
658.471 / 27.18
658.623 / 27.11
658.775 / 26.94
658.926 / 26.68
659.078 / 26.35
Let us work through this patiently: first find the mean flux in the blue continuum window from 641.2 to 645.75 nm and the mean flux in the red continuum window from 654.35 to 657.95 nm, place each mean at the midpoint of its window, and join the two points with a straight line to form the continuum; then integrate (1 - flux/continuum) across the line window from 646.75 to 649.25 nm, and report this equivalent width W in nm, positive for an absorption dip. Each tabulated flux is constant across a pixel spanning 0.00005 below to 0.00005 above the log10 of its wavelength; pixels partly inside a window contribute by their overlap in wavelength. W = -0.03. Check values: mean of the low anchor 26.4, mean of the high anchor 25.7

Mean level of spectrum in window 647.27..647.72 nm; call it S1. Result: 26.2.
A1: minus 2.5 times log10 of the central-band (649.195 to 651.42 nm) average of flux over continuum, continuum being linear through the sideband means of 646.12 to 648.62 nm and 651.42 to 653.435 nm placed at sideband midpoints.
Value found 0.05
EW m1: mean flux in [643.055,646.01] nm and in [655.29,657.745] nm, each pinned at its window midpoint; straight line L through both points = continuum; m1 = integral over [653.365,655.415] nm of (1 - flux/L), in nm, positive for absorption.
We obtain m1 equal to -0.11 nm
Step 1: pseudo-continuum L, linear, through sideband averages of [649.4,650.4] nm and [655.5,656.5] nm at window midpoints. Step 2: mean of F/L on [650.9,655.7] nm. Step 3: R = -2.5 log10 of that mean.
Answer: -0.09 mag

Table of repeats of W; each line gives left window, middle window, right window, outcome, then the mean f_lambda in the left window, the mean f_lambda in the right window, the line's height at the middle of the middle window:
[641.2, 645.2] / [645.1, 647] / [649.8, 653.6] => 0.030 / 26.5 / 26.7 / 26.6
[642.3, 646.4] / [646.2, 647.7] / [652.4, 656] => 0.021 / 26.3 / 26.7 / 26.4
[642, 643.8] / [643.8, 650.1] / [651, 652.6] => 0.183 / 26.6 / 27.4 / 26.9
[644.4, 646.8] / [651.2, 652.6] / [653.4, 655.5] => -0.046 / 26.1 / 26.8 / 26.6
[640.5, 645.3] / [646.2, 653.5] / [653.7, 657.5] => -0.101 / 26.5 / 25.8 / 26.1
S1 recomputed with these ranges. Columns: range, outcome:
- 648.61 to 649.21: 26.6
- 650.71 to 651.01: 26.5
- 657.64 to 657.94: 26.9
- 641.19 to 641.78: 26.9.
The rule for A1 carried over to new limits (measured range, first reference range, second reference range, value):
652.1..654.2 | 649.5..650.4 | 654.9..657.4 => -0.08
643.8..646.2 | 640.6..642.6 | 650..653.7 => 0.02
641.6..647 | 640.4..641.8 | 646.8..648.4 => 0.01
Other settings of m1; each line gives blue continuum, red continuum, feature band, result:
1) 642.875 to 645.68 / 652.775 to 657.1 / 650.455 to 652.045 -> -0.05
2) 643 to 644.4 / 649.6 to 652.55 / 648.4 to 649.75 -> 0.02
